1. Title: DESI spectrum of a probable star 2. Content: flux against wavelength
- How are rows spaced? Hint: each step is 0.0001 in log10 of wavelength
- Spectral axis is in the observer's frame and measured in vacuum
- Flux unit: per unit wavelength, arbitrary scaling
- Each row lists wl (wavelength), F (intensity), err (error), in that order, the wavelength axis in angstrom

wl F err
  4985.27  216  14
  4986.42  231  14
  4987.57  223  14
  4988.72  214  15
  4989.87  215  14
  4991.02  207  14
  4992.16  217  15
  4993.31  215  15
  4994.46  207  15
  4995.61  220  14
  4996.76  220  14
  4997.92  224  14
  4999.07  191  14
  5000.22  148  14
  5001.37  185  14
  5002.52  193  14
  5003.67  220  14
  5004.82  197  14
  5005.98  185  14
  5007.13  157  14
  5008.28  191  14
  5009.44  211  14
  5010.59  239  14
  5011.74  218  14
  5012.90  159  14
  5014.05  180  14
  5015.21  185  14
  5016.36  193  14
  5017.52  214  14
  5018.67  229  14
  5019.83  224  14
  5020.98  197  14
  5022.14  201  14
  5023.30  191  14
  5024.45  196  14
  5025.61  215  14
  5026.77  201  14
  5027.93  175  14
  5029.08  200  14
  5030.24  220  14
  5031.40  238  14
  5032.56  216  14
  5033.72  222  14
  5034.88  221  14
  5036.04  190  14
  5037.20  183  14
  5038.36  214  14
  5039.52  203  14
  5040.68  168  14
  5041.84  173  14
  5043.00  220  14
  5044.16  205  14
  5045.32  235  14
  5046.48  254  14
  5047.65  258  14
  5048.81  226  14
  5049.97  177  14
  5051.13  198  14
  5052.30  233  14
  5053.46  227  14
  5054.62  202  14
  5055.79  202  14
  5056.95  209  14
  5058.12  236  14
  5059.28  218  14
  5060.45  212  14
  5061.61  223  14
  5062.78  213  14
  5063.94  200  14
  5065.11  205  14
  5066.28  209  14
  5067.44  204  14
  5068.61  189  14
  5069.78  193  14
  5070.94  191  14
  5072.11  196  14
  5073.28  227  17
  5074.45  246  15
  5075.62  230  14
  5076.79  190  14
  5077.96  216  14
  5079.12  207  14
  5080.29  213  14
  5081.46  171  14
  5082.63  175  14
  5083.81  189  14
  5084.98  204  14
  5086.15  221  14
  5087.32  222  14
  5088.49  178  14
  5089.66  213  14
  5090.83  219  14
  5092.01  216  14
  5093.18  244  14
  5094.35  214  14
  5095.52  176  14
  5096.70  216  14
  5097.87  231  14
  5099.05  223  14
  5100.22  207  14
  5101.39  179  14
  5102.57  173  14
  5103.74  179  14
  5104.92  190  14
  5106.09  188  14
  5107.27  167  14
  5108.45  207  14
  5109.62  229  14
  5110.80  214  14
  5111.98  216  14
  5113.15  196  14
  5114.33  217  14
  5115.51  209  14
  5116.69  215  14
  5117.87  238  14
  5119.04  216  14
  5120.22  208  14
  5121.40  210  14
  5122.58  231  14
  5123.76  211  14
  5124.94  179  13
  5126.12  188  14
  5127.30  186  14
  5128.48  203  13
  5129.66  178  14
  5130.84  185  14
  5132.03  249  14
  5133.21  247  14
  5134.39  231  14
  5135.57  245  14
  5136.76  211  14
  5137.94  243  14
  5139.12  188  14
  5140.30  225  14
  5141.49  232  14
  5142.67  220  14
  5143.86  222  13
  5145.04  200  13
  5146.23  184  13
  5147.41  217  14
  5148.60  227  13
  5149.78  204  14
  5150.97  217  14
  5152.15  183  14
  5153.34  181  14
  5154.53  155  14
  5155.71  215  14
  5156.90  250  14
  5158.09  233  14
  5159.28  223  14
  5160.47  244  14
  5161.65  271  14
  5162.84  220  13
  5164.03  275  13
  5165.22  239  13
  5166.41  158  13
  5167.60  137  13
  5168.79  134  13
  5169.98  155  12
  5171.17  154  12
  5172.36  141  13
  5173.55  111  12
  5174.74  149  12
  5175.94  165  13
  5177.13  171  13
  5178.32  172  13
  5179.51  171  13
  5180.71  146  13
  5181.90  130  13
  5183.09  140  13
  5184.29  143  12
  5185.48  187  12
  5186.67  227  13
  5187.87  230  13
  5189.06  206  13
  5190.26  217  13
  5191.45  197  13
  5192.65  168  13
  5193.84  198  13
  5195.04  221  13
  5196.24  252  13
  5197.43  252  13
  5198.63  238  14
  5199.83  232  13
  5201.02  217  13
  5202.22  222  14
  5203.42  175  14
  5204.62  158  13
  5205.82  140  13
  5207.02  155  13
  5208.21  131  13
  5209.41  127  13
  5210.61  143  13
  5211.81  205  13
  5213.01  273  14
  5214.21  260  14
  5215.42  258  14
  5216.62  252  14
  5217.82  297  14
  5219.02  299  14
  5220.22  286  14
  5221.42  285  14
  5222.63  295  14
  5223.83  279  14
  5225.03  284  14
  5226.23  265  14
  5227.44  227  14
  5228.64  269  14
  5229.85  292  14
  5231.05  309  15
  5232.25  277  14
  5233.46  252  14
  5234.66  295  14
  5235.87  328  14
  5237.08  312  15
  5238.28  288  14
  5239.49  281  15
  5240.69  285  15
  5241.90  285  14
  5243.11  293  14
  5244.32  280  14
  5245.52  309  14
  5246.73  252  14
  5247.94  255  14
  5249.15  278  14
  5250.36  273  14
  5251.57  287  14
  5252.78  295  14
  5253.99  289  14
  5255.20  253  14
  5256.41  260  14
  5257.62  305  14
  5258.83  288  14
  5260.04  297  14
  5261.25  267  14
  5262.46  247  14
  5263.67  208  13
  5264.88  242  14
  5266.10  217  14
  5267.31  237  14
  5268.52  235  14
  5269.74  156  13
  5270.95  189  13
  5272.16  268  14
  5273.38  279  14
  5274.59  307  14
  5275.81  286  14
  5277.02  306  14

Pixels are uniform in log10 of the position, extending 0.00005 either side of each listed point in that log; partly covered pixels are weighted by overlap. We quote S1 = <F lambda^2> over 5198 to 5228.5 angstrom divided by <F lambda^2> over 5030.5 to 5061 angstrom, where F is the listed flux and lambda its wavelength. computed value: 1.1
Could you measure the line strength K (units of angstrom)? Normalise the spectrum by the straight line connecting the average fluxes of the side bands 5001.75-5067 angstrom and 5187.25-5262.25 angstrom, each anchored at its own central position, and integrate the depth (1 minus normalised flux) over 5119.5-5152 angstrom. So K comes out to 2.60 angstrom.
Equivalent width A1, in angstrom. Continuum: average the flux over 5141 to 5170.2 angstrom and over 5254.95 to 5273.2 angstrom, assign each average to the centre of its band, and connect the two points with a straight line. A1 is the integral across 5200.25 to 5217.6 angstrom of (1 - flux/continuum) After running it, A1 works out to 2.3 angstrom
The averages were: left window 208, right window 245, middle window 197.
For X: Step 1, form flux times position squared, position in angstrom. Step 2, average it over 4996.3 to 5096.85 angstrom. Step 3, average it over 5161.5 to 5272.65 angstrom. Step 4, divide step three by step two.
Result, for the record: 1.2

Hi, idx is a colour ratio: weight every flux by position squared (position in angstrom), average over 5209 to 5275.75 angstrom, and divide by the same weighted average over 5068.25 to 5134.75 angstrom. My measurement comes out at 1.36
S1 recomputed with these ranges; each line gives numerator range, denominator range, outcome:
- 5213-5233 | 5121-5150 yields 1.35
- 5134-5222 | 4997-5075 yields 1.04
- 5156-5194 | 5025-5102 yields 0.93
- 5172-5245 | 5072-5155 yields 1.13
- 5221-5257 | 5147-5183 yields 1.54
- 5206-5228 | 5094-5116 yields 1.24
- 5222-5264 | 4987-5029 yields 1.52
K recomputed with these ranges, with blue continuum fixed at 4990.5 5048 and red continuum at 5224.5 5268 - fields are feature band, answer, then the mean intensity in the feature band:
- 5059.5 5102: 3.0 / 207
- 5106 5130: 3.0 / 206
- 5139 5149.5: 1.3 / 214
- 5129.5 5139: 0.6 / 224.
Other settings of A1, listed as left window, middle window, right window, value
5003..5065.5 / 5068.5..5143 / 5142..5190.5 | -3.82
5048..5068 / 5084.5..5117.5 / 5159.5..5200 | -0.31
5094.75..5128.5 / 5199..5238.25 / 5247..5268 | 0.69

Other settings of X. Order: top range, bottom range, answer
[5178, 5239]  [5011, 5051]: 1.19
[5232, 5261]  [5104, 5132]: 1.46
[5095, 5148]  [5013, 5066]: 1.03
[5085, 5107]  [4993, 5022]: 1.06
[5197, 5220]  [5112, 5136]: 1.04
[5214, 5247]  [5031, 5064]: 1.42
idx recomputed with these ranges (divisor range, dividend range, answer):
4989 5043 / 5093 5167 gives 1.10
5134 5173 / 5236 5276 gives 1.34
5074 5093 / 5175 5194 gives 0.89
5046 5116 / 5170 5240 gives 1.11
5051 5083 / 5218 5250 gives 1.45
